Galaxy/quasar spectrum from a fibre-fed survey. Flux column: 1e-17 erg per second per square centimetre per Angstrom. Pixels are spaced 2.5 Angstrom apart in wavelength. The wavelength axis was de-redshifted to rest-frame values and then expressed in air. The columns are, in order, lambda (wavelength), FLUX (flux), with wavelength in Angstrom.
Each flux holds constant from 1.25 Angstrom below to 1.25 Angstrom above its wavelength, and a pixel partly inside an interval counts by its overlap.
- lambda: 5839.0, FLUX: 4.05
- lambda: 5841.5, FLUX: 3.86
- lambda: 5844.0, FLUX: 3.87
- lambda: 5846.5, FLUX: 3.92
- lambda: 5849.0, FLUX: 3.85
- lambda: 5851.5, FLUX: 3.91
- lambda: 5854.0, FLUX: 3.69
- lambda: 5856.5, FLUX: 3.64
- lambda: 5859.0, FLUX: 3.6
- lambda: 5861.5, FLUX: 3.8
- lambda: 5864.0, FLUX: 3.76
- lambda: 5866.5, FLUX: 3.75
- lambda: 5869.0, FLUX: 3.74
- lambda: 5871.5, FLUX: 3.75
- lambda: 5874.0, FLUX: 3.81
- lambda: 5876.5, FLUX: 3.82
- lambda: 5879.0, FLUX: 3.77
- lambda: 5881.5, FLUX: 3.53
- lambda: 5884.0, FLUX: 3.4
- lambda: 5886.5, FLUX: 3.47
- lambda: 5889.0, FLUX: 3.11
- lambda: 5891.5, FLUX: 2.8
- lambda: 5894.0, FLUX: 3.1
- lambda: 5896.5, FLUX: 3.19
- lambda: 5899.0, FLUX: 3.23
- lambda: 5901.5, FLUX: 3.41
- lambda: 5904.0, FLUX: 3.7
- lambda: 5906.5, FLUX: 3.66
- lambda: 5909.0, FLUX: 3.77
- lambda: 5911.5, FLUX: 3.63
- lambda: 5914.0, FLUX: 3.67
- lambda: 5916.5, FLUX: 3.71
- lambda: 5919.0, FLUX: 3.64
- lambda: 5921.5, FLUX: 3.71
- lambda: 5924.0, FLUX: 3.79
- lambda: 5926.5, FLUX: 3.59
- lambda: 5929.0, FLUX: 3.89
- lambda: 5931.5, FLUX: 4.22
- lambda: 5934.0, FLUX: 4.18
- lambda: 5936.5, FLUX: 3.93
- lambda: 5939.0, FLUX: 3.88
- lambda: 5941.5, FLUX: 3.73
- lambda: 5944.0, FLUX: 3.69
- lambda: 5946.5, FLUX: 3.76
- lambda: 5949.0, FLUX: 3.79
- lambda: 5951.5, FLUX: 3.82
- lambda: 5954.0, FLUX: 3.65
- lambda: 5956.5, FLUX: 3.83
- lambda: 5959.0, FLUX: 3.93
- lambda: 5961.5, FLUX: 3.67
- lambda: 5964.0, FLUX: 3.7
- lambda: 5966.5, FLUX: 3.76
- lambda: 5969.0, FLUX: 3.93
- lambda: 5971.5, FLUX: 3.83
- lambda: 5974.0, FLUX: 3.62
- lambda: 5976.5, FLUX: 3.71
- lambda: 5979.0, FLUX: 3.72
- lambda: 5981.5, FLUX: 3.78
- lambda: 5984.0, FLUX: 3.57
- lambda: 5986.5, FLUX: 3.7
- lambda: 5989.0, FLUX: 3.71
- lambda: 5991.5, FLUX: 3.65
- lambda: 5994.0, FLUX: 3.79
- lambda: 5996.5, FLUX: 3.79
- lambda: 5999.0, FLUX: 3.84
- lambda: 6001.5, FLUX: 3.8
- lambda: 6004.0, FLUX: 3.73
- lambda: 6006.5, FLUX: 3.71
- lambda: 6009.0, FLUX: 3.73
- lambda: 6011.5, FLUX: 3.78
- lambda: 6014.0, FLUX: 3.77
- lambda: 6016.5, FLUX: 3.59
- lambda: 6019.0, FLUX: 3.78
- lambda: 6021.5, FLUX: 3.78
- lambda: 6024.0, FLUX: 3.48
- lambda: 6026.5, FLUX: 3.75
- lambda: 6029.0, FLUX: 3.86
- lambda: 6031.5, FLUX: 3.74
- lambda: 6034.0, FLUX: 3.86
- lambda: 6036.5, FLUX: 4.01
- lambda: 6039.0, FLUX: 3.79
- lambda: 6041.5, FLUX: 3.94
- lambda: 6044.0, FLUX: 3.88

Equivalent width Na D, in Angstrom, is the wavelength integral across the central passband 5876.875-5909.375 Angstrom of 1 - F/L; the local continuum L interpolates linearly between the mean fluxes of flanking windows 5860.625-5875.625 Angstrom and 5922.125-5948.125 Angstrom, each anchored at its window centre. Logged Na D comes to 3.5 Angstrom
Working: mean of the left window 3.77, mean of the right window 3.86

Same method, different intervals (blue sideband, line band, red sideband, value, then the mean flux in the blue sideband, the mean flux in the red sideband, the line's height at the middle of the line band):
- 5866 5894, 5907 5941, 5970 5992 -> -2.0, 3.52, 3.7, 3.6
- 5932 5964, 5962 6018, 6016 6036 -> 0.7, 3.83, 3.75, 3.78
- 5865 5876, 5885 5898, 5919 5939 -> 2.3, 3.77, 3.88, 3.81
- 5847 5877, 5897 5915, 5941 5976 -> 1.0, 3.76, 3.76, 3.76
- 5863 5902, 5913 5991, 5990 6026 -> -3.5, 3.48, 3.73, 3.62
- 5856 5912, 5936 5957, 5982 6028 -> -0.9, 3.54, 3.72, 3.63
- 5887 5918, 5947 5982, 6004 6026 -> -1.9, 3.42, 3.71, 3.58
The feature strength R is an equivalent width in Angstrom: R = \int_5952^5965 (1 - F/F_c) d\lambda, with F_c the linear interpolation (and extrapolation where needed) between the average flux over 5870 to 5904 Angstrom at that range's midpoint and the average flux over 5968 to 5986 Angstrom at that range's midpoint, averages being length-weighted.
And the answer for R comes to -0.32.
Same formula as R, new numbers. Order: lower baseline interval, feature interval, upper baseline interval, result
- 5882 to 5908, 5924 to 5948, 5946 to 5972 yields -1.7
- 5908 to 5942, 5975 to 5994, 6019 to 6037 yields 0.5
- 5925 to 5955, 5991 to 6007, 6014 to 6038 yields 0.1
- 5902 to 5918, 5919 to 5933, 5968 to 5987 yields -0.5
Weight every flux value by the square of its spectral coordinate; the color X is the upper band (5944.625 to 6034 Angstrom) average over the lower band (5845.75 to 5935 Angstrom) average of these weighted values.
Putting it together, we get 1.1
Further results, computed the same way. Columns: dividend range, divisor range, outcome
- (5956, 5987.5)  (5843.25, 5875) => 1.03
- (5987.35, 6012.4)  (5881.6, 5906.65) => 1.18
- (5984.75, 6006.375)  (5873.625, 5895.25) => 1.14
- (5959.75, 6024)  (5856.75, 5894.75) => 1.09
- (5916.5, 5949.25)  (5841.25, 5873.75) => 1.04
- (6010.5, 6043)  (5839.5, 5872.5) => 1.06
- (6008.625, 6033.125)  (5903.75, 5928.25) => 1.05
